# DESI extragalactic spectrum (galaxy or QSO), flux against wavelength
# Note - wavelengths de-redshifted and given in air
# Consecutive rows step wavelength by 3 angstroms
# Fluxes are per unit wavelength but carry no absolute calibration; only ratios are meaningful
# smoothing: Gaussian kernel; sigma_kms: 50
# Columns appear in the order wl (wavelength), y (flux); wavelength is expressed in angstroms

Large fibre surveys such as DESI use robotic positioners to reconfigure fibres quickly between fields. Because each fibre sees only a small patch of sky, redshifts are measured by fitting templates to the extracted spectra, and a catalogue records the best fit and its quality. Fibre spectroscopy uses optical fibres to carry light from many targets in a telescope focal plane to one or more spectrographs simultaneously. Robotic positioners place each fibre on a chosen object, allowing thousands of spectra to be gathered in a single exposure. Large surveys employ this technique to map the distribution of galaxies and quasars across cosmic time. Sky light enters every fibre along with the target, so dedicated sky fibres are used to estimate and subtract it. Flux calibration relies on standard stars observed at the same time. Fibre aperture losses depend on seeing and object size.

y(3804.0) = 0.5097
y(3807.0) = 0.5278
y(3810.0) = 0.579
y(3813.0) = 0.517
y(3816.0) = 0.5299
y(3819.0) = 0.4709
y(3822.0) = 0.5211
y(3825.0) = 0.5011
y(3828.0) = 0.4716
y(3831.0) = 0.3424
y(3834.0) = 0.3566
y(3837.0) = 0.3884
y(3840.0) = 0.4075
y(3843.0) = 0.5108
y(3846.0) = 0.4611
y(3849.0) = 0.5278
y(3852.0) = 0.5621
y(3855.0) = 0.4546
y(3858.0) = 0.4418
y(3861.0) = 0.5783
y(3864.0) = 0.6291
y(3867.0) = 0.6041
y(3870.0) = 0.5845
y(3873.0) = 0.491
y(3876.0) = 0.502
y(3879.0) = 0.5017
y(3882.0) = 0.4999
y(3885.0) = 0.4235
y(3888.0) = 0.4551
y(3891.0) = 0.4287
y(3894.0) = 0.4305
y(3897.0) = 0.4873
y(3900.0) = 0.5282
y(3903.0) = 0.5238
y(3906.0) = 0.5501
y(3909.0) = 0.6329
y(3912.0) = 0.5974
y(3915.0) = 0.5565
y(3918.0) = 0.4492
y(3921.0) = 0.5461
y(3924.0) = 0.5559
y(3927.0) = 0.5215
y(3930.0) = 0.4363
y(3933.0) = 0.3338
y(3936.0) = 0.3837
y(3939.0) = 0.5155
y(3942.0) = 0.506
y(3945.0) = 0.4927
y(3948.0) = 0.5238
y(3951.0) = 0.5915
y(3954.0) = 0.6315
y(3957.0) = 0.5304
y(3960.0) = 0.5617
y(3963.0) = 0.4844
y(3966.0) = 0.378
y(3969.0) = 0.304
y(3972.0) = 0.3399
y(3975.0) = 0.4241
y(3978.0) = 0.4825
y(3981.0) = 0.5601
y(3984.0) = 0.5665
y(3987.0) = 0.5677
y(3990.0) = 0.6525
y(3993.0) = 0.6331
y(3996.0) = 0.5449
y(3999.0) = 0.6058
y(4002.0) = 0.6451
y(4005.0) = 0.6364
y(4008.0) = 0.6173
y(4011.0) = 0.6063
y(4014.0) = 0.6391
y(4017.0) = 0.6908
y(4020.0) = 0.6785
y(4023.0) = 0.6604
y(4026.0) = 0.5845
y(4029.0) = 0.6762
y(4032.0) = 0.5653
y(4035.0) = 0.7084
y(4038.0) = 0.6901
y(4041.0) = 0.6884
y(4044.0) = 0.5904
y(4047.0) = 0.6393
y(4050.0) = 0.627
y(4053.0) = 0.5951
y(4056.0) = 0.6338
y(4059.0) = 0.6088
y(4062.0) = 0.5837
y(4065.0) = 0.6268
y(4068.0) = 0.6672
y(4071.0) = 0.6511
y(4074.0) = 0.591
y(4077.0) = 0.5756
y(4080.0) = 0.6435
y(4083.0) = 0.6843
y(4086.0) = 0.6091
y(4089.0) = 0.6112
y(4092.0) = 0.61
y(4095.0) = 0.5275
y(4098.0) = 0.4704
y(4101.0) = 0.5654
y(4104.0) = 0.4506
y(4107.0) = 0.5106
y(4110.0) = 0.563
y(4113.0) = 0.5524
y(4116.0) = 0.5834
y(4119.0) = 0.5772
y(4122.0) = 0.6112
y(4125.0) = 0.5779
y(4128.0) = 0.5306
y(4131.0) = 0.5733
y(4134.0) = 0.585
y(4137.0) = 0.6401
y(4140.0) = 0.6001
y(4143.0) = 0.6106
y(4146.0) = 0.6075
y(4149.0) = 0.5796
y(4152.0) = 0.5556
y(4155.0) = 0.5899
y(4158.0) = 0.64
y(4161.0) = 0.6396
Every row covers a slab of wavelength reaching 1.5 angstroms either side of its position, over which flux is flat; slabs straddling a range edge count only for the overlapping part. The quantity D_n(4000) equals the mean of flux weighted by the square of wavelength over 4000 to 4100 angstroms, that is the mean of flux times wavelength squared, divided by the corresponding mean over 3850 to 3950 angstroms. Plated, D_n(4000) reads 1.33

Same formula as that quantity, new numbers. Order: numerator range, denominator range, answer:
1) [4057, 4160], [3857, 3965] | 1.26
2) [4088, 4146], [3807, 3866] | 1.33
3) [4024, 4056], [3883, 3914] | 1.35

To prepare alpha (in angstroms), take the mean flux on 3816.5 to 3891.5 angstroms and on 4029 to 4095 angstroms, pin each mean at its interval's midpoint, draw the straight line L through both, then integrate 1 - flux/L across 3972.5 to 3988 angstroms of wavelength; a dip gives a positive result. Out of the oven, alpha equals 1.8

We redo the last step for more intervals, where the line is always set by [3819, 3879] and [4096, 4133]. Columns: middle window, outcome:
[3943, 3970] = 0.5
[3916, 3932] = 0.3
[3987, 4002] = -2.5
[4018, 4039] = -4.9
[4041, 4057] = -2.7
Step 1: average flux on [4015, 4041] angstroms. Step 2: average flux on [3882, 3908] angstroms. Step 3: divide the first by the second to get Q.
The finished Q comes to 1.4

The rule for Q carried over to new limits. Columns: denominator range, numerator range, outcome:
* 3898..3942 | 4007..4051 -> 1.27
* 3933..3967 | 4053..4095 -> 1.23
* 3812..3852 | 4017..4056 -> 1.38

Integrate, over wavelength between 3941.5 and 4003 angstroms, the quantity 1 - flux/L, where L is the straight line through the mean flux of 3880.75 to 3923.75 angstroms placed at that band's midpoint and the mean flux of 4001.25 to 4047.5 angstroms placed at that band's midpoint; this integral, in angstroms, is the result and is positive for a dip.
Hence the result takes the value 6.6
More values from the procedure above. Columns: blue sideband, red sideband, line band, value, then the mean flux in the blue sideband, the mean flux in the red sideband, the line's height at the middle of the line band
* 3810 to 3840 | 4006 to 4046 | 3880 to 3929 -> 2.1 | 0.459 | 0.646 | 0.533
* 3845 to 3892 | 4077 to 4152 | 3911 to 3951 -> 2.4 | 0.51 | 0.578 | 0.528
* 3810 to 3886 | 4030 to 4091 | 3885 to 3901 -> 1.9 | 0.493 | 0.63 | 0.522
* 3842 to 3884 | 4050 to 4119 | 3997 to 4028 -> -3.8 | 0.524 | 0.588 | 0.567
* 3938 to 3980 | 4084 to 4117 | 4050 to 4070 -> -3.3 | 0.484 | 0.552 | 0.532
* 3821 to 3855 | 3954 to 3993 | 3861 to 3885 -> -3.6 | 0.458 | 0.499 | 0.469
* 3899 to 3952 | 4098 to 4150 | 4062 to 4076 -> -1.9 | 0.513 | 0.569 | 0.553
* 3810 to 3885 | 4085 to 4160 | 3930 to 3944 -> 2.2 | 0.494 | 0.573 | 0.52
